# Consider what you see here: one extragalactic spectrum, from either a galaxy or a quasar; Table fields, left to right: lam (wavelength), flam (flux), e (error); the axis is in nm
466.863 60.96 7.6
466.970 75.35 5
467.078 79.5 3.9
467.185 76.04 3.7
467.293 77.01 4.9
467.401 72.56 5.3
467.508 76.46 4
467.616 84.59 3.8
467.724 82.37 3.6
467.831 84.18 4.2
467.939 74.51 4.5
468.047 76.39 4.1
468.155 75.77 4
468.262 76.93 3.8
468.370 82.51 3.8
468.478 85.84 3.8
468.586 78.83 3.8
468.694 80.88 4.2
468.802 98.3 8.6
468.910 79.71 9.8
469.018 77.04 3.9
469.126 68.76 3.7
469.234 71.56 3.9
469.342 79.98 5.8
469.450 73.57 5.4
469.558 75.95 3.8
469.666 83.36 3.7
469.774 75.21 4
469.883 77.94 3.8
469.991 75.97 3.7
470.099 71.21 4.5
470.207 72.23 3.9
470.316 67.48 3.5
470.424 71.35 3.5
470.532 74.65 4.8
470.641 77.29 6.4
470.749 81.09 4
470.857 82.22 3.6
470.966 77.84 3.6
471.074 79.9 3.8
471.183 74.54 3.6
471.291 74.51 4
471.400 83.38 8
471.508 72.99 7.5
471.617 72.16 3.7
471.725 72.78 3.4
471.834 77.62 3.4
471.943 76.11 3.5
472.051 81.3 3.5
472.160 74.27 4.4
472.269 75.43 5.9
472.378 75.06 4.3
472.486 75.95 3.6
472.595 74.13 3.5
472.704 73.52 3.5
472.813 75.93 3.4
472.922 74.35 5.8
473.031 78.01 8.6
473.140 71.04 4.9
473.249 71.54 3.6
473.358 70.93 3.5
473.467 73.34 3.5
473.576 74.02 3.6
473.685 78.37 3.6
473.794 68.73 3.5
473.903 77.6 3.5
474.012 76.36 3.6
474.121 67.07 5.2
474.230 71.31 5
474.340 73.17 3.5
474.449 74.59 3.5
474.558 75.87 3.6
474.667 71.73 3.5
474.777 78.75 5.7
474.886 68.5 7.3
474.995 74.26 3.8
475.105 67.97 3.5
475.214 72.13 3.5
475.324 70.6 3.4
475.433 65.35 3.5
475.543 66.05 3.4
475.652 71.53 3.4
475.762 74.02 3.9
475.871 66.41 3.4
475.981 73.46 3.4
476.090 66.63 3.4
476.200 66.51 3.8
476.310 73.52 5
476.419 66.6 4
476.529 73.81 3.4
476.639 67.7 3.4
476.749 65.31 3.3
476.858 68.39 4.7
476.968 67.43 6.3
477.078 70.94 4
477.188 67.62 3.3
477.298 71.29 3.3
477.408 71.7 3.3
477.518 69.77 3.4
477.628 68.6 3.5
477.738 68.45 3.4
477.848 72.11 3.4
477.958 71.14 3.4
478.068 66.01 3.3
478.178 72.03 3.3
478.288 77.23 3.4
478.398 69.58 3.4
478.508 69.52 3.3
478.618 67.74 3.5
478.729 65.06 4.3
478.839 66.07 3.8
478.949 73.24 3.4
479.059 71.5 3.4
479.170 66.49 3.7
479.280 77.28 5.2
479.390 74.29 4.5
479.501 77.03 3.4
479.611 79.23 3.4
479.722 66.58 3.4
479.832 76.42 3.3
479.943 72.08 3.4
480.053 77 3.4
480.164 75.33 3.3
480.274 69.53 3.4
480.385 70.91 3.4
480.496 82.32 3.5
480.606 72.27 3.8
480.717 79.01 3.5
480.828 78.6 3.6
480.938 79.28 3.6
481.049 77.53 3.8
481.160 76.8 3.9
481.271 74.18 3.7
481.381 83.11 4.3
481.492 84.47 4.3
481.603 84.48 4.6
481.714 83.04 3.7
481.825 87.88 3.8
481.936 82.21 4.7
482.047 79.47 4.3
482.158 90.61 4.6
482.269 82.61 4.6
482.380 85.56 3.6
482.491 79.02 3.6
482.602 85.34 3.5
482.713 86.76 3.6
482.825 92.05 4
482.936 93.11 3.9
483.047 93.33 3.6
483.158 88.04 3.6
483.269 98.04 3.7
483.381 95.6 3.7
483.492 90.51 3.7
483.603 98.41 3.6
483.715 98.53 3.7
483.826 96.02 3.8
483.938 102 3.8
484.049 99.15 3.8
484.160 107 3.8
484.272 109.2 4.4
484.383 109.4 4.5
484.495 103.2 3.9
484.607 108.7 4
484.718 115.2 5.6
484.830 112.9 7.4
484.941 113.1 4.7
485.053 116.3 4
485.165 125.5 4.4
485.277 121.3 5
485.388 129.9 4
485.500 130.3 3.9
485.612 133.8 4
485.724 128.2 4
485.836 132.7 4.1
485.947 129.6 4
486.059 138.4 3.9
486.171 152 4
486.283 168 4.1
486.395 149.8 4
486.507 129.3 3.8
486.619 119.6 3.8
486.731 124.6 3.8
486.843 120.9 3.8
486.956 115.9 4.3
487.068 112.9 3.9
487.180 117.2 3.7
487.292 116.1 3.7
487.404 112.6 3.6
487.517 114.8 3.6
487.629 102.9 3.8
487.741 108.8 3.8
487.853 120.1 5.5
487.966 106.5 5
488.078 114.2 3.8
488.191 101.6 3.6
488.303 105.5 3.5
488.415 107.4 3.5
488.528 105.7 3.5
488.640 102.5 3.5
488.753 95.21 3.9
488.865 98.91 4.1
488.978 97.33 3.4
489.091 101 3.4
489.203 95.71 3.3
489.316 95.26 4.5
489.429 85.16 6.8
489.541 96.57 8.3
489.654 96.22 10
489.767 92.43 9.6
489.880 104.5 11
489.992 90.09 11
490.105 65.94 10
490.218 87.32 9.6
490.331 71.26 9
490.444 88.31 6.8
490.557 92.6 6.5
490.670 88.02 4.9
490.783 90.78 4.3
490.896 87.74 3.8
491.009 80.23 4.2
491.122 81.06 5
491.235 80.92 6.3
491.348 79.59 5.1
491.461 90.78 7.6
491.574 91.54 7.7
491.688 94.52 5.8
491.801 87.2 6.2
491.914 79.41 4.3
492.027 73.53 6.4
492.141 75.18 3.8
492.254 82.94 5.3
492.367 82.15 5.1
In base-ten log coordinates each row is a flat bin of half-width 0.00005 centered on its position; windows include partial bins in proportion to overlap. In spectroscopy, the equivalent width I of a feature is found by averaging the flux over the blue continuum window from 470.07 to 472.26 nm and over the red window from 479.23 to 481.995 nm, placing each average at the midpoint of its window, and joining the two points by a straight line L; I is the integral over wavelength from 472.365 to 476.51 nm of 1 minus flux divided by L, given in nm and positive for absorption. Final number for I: 0.228 nm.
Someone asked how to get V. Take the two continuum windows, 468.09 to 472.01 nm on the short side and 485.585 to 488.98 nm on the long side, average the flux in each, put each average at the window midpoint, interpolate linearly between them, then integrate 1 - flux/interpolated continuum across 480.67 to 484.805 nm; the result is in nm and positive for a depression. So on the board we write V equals 0.66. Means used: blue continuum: 77.2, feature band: 91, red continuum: 119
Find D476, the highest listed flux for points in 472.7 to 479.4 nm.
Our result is 78.75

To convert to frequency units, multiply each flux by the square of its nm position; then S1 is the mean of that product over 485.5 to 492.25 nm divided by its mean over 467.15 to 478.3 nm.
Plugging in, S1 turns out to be 1.5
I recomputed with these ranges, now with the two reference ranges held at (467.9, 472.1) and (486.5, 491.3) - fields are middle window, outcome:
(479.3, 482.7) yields 0.44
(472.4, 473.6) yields 0.10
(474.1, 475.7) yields 0.23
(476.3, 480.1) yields 0.71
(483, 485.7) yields -0.39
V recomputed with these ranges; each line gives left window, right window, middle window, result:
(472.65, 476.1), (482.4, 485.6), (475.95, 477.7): 0.24 nm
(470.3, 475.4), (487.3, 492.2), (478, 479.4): 0.19 nm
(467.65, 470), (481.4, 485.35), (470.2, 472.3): 0.15 nm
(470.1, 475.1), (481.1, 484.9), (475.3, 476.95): 0.24 nm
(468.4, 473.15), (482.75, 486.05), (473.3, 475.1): 0.25 nm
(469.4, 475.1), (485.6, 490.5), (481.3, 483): 0.21 nm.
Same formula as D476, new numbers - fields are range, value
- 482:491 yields 168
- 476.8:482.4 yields 90.61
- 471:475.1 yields 83.38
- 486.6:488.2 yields 124.6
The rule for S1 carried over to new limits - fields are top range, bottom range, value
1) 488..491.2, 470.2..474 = 1.34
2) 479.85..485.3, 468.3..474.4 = 1.26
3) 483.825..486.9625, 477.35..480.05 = 1.77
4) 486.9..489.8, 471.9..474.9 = 1.50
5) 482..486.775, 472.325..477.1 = 1.60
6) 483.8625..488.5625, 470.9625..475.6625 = 1.70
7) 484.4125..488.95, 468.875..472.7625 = 1.68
